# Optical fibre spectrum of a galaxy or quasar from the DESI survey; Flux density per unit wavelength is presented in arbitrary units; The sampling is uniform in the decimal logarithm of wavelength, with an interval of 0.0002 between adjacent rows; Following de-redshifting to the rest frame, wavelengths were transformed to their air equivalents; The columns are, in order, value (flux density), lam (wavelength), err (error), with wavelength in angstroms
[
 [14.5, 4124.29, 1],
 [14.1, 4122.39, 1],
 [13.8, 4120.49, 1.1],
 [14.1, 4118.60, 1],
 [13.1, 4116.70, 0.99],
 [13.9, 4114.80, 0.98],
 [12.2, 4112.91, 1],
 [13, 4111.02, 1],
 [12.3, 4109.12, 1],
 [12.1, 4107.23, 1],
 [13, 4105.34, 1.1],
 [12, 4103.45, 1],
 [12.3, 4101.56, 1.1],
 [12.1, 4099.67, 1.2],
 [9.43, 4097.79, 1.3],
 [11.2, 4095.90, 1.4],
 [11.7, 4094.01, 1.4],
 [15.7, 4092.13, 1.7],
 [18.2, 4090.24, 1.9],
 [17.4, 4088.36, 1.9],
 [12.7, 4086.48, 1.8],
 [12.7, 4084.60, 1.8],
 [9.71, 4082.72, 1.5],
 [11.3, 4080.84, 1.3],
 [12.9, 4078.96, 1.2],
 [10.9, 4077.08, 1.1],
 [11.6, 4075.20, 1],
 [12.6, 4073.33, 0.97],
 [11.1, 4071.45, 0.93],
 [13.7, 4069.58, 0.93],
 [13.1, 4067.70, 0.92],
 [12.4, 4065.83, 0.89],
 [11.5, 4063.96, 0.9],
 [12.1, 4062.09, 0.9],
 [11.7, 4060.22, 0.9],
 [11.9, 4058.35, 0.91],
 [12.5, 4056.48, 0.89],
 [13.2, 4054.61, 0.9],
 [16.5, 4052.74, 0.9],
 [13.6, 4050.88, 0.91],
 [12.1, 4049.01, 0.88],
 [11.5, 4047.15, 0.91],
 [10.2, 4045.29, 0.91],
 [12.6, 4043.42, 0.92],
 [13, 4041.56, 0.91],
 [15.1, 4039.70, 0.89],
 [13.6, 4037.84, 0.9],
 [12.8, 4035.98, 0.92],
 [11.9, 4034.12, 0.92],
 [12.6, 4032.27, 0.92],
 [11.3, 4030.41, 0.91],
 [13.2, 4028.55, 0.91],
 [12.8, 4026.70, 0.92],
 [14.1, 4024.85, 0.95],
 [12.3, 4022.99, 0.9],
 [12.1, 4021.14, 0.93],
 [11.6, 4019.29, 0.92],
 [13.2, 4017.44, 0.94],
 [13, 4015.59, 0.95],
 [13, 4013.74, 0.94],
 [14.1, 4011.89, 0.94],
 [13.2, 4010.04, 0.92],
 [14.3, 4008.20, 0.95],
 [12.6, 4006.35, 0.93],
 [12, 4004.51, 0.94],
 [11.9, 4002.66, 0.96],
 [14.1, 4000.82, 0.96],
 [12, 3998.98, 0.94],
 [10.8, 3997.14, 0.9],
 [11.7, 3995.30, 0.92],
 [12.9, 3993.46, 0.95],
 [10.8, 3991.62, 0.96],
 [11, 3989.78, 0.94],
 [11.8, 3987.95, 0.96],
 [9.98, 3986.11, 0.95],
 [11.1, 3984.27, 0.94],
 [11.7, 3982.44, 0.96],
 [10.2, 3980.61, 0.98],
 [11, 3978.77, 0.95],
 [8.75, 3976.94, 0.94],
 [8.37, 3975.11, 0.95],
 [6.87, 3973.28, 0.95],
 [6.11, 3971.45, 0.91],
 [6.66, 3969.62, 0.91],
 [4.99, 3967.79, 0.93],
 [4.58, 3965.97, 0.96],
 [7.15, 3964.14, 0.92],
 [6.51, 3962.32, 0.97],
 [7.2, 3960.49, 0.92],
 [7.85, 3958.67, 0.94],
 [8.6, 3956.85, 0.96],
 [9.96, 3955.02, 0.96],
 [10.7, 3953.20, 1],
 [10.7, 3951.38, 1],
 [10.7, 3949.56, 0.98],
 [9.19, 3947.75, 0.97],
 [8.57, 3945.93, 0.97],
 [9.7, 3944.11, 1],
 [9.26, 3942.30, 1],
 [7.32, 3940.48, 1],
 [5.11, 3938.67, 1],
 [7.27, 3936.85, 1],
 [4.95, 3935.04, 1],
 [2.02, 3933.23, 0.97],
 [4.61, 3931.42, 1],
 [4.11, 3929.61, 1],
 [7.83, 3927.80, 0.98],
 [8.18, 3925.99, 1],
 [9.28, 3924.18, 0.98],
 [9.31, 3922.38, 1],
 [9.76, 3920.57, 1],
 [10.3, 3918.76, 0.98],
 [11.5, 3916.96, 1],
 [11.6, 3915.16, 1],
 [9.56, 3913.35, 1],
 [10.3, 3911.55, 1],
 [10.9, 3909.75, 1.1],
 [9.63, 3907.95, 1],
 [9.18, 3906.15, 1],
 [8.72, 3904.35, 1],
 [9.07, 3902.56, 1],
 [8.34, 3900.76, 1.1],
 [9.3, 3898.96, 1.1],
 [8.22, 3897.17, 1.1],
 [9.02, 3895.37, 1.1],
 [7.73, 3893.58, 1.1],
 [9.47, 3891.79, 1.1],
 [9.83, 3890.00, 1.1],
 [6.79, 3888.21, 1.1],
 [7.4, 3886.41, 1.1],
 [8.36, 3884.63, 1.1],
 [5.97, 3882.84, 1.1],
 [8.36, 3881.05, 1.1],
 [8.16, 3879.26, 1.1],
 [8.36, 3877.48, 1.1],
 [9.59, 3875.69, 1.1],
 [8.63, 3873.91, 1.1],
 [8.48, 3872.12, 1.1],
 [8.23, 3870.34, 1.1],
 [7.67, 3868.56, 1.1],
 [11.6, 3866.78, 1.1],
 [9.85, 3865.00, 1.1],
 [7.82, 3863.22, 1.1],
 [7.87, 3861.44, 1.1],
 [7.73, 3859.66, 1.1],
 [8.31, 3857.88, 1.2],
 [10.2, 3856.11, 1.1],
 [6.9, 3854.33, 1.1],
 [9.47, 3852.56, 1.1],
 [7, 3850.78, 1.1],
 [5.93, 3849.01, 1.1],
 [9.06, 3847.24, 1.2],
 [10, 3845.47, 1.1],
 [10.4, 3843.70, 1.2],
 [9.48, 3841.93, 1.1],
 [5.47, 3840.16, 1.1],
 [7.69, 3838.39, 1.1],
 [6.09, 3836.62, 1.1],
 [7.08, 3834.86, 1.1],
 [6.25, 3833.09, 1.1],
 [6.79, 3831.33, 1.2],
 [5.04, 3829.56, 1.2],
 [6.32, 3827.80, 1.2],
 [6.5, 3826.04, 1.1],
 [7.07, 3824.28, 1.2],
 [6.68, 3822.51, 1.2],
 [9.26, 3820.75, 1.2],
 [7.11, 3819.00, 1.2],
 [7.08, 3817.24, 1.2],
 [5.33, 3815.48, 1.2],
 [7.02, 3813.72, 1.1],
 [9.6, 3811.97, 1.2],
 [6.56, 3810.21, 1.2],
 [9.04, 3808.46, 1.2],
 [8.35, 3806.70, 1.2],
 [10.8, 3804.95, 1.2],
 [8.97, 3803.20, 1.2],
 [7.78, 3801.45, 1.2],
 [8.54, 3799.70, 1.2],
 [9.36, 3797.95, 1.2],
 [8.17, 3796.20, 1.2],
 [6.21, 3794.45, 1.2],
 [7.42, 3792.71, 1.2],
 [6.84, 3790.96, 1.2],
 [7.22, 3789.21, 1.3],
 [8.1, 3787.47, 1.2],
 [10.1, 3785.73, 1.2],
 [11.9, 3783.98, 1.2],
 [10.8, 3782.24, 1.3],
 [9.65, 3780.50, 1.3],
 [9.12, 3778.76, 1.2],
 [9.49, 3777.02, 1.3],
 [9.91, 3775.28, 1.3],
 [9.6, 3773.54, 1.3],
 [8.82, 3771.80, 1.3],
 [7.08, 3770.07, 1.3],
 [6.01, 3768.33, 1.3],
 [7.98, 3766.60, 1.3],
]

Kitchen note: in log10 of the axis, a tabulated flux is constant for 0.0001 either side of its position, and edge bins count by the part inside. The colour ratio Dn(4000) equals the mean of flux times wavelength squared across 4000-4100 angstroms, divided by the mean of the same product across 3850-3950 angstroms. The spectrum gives 1.6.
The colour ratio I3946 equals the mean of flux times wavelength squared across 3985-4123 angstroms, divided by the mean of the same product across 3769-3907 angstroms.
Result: 1.7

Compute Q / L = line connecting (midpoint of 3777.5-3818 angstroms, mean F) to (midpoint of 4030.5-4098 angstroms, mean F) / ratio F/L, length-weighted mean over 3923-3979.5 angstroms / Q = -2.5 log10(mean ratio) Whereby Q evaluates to 0.40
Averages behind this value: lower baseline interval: 8.44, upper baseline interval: 12.7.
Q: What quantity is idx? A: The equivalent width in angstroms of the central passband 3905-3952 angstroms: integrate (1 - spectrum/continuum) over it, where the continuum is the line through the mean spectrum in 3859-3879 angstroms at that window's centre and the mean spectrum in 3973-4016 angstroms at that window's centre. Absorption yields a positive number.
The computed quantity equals 7.33 angstroms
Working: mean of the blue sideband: 8.71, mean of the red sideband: 11.6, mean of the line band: 8.48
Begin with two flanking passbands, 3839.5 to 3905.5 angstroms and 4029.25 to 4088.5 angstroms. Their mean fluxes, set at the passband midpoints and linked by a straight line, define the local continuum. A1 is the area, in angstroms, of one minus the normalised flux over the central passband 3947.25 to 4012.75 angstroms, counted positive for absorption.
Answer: 4.7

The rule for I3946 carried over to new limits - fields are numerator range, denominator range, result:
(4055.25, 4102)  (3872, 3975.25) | 1.65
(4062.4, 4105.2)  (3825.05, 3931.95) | 1.66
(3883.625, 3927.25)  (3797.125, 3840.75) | 1.30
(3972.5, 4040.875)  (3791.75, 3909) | 1.61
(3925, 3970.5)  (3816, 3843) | 1.13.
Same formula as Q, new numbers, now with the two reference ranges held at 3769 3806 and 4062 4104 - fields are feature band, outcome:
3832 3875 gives 0.18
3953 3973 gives 0.47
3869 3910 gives 0.18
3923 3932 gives 0.46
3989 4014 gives -0.08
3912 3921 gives -0.01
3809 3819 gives 0.26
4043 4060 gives -0.04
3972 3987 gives 0.17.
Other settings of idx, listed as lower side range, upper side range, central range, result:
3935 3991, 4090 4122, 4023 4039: -3.3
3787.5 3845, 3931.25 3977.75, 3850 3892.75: -5.0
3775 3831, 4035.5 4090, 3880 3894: 2.3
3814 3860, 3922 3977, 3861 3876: -2.8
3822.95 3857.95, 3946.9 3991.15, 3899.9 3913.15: -2.0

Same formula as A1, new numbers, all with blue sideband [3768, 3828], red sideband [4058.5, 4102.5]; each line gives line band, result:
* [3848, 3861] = 1.7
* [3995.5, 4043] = -5.0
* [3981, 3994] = -0.1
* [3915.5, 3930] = 1.5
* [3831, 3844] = 2.3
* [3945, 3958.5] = 1.2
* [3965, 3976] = 4.7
